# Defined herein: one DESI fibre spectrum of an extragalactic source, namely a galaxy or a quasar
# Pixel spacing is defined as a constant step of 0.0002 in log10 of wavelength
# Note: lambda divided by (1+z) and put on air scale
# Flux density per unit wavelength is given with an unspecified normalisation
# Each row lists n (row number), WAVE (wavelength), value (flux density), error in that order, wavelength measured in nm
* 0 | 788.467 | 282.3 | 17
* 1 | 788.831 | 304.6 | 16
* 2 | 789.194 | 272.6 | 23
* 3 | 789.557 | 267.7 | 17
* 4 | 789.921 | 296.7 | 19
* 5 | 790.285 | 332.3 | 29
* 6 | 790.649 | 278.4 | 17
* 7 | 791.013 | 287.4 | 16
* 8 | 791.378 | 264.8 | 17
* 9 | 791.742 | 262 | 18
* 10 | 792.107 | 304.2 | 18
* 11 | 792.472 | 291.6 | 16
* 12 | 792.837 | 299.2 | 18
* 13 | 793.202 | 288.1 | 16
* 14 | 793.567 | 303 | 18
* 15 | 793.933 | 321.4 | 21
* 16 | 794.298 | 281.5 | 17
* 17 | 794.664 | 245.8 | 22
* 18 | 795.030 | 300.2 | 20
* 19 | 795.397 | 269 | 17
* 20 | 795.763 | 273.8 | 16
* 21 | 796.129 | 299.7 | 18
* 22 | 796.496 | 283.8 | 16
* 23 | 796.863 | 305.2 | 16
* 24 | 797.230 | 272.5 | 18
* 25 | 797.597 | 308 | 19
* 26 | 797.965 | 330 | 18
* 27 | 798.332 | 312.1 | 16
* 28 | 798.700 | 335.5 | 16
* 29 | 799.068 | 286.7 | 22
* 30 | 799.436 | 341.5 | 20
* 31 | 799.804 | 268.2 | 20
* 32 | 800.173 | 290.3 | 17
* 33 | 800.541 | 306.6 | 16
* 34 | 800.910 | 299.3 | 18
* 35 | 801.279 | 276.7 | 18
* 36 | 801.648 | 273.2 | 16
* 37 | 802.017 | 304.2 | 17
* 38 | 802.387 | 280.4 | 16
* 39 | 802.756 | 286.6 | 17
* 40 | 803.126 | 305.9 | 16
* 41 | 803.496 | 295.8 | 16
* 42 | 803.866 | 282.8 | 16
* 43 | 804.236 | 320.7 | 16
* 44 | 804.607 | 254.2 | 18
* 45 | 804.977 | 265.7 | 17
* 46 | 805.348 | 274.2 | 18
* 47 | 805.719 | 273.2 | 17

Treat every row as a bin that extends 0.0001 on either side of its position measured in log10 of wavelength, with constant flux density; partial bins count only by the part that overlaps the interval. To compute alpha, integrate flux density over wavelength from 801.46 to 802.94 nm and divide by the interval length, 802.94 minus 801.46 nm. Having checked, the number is 286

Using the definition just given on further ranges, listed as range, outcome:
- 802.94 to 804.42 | 301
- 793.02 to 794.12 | 304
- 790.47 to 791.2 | 283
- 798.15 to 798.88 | 324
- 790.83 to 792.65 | 282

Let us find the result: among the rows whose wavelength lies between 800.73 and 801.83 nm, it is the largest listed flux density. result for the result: 299.3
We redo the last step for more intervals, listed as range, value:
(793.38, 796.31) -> 321.4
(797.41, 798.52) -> 330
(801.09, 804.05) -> 305.9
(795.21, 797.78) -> 308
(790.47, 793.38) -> 304.2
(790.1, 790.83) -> 332.3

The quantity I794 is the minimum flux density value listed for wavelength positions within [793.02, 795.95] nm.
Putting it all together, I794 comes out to 245.8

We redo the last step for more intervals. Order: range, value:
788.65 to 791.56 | 264.8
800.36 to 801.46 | 276.7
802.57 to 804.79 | 254.2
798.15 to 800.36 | 268.2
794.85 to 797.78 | 269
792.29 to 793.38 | 288.1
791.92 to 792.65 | 291.6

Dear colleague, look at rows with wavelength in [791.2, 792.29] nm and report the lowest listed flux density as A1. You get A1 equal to 262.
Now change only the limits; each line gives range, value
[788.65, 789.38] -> 272.6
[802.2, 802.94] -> 280.4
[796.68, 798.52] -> 272.5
